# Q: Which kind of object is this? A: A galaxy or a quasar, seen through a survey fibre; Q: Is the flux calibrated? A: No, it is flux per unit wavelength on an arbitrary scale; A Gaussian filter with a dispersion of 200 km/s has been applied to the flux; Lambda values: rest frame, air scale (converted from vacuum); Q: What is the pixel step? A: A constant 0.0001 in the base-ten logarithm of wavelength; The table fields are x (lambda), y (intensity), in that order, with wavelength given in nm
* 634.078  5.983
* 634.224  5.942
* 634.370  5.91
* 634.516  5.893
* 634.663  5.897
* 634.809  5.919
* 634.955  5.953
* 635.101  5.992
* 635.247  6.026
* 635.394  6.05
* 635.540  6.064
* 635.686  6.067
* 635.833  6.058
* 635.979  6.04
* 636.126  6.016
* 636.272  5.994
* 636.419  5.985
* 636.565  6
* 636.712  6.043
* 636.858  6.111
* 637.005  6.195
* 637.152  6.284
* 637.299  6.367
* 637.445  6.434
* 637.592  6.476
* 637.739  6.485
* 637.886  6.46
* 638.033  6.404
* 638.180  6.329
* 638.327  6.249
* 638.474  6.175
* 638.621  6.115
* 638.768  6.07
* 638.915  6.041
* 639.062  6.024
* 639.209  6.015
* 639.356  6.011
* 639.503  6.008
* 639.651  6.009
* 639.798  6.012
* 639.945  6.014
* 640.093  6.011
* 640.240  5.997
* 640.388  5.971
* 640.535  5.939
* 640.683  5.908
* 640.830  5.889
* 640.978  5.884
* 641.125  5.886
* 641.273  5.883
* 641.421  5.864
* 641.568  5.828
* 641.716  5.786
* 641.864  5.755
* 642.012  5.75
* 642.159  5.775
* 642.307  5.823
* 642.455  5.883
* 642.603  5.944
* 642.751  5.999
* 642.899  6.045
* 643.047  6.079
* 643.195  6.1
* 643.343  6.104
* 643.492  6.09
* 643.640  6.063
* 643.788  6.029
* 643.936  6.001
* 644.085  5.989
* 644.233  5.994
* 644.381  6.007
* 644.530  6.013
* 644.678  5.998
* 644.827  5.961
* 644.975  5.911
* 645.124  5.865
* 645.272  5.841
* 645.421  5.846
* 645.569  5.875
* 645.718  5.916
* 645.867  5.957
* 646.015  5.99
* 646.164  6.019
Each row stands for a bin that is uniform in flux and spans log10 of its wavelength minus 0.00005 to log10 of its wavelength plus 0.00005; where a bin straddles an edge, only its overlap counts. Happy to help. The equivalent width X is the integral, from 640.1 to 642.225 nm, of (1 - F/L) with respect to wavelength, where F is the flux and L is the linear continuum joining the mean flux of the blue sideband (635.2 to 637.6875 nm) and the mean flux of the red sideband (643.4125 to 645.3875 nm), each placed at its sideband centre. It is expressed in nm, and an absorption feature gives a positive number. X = 0.06 nm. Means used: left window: 6.13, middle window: 5.87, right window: 5.98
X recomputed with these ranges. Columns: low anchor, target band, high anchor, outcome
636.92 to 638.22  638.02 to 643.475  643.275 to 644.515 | 0.19 nm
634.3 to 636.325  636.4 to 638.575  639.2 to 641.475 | -0.11 nm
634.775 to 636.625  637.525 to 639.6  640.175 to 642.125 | -0.09 nm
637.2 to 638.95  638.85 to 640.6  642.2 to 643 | 0.05 nm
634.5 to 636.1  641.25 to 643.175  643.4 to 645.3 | 0.03 nm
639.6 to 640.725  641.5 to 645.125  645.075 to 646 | -0.01 nm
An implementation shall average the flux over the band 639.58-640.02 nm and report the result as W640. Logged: 6.01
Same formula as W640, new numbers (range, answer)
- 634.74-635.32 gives 5.98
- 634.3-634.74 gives 5.89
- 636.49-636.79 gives 6.04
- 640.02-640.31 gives 6.01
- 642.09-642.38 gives 5.8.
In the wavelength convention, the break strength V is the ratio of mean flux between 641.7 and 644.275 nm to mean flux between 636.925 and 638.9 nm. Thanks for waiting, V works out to 0.9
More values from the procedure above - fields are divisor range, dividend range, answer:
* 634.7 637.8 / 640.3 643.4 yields 0.97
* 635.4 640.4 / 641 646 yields 0.97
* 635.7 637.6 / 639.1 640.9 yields 0.97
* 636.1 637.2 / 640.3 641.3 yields 0.97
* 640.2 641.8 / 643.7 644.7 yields 1.02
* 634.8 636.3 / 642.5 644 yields 1.00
